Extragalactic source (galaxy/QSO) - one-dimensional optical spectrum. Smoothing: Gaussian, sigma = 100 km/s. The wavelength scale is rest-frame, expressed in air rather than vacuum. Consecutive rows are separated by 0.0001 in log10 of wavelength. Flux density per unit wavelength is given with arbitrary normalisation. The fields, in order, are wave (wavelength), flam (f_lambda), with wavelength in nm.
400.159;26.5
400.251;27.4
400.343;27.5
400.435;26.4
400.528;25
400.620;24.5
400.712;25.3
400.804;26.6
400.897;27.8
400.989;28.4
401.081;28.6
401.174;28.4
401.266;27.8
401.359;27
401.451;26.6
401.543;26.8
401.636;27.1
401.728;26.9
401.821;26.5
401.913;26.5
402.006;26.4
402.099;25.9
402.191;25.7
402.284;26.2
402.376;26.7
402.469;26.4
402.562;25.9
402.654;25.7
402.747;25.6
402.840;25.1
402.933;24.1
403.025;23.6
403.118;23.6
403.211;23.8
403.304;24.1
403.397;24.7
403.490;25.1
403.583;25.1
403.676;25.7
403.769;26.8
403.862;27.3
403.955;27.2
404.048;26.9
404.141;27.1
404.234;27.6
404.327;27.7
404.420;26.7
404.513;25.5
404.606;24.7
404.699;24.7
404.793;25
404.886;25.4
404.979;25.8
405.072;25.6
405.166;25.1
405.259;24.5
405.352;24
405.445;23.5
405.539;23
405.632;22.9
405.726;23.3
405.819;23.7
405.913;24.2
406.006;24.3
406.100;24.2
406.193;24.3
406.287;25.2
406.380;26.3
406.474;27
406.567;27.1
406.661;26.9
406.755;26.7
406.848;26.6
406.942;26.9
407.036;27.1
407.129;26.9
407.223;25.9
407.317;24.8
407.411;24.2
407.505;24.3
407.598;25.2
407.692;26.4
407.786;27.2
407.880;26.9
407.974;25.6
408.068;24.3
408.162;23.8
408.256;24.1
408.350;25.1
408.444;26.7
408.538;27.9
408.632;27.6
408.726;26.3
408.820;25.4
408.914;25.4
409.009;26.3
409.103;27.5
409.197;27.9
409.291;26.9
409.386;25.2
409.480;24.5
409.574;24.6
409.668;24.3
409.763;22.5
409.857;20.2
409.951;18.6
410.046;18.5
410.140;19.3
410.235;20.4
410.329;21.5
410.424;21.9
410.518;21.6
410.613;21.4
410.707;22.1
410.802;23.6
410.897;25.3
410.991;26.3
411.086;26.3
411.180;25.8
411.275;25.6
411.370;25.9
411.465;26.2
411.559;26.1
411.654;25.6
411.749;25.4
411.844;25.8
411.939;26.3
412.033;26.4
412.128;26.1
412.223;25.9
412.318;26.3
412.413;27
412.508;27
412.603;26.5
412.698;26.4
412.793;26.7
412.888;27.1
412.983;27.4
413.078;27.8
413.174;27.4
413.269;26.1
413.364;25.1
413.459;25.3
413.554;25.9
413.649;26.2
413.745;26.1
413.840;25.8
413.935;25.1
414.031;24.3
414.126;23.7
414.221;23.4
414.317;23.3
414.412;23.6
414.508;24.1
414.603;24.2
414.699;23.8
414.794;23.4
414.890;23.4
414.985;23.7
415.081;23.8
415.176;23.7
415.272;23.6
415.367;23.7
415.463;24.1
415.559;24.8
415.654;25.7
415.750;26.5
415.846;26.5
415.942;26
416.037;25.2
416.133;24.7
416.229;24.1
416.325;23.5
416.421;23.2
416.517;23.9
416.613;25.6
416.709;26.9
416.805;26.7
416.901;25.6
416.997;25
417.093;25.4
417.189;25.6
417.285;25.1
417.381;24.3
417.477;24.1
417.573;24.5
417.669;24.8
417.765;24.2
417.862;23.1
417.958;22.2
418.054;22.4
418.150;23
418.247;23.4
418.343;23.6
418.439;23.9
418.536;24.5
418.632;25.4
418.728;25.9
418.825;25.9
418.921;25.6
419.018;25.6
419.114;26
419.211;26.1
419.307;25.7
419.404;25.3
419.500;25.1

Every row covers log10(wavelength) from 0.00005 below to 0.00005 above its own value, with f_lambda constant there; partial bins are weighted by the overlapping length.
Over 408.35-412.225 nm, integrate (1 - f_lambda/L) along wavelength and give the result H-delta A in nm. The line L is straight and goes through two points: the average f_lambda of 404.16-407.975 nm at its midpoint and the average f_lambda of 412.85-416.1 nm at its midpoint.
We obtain 0.10 nm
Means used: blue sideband 25.4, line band 24.6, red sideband 25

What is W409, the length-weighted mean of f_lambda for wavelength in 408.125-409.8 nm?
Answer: 25.7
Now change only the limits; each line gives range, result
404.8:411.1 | 24.7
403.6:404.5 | 26.9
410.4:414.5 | 25.4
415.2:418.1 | 24.7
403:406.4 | 25.1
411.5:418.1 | 25.1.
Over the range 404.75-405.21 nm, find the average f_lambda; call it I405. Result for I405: 25.4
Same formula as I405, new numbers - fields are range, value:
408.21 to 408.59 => 26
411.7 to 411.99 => 25.9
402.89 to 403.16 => 23.8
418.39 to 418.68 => 24.6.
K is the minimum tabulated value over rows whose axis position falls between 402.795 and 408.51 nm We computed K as 22.9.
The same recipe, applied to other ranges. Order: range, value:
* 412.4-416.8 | 23.2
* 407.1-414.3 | 18.5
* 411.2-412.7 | 25.4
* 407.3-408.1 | 24.2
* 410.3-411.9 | 21.4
